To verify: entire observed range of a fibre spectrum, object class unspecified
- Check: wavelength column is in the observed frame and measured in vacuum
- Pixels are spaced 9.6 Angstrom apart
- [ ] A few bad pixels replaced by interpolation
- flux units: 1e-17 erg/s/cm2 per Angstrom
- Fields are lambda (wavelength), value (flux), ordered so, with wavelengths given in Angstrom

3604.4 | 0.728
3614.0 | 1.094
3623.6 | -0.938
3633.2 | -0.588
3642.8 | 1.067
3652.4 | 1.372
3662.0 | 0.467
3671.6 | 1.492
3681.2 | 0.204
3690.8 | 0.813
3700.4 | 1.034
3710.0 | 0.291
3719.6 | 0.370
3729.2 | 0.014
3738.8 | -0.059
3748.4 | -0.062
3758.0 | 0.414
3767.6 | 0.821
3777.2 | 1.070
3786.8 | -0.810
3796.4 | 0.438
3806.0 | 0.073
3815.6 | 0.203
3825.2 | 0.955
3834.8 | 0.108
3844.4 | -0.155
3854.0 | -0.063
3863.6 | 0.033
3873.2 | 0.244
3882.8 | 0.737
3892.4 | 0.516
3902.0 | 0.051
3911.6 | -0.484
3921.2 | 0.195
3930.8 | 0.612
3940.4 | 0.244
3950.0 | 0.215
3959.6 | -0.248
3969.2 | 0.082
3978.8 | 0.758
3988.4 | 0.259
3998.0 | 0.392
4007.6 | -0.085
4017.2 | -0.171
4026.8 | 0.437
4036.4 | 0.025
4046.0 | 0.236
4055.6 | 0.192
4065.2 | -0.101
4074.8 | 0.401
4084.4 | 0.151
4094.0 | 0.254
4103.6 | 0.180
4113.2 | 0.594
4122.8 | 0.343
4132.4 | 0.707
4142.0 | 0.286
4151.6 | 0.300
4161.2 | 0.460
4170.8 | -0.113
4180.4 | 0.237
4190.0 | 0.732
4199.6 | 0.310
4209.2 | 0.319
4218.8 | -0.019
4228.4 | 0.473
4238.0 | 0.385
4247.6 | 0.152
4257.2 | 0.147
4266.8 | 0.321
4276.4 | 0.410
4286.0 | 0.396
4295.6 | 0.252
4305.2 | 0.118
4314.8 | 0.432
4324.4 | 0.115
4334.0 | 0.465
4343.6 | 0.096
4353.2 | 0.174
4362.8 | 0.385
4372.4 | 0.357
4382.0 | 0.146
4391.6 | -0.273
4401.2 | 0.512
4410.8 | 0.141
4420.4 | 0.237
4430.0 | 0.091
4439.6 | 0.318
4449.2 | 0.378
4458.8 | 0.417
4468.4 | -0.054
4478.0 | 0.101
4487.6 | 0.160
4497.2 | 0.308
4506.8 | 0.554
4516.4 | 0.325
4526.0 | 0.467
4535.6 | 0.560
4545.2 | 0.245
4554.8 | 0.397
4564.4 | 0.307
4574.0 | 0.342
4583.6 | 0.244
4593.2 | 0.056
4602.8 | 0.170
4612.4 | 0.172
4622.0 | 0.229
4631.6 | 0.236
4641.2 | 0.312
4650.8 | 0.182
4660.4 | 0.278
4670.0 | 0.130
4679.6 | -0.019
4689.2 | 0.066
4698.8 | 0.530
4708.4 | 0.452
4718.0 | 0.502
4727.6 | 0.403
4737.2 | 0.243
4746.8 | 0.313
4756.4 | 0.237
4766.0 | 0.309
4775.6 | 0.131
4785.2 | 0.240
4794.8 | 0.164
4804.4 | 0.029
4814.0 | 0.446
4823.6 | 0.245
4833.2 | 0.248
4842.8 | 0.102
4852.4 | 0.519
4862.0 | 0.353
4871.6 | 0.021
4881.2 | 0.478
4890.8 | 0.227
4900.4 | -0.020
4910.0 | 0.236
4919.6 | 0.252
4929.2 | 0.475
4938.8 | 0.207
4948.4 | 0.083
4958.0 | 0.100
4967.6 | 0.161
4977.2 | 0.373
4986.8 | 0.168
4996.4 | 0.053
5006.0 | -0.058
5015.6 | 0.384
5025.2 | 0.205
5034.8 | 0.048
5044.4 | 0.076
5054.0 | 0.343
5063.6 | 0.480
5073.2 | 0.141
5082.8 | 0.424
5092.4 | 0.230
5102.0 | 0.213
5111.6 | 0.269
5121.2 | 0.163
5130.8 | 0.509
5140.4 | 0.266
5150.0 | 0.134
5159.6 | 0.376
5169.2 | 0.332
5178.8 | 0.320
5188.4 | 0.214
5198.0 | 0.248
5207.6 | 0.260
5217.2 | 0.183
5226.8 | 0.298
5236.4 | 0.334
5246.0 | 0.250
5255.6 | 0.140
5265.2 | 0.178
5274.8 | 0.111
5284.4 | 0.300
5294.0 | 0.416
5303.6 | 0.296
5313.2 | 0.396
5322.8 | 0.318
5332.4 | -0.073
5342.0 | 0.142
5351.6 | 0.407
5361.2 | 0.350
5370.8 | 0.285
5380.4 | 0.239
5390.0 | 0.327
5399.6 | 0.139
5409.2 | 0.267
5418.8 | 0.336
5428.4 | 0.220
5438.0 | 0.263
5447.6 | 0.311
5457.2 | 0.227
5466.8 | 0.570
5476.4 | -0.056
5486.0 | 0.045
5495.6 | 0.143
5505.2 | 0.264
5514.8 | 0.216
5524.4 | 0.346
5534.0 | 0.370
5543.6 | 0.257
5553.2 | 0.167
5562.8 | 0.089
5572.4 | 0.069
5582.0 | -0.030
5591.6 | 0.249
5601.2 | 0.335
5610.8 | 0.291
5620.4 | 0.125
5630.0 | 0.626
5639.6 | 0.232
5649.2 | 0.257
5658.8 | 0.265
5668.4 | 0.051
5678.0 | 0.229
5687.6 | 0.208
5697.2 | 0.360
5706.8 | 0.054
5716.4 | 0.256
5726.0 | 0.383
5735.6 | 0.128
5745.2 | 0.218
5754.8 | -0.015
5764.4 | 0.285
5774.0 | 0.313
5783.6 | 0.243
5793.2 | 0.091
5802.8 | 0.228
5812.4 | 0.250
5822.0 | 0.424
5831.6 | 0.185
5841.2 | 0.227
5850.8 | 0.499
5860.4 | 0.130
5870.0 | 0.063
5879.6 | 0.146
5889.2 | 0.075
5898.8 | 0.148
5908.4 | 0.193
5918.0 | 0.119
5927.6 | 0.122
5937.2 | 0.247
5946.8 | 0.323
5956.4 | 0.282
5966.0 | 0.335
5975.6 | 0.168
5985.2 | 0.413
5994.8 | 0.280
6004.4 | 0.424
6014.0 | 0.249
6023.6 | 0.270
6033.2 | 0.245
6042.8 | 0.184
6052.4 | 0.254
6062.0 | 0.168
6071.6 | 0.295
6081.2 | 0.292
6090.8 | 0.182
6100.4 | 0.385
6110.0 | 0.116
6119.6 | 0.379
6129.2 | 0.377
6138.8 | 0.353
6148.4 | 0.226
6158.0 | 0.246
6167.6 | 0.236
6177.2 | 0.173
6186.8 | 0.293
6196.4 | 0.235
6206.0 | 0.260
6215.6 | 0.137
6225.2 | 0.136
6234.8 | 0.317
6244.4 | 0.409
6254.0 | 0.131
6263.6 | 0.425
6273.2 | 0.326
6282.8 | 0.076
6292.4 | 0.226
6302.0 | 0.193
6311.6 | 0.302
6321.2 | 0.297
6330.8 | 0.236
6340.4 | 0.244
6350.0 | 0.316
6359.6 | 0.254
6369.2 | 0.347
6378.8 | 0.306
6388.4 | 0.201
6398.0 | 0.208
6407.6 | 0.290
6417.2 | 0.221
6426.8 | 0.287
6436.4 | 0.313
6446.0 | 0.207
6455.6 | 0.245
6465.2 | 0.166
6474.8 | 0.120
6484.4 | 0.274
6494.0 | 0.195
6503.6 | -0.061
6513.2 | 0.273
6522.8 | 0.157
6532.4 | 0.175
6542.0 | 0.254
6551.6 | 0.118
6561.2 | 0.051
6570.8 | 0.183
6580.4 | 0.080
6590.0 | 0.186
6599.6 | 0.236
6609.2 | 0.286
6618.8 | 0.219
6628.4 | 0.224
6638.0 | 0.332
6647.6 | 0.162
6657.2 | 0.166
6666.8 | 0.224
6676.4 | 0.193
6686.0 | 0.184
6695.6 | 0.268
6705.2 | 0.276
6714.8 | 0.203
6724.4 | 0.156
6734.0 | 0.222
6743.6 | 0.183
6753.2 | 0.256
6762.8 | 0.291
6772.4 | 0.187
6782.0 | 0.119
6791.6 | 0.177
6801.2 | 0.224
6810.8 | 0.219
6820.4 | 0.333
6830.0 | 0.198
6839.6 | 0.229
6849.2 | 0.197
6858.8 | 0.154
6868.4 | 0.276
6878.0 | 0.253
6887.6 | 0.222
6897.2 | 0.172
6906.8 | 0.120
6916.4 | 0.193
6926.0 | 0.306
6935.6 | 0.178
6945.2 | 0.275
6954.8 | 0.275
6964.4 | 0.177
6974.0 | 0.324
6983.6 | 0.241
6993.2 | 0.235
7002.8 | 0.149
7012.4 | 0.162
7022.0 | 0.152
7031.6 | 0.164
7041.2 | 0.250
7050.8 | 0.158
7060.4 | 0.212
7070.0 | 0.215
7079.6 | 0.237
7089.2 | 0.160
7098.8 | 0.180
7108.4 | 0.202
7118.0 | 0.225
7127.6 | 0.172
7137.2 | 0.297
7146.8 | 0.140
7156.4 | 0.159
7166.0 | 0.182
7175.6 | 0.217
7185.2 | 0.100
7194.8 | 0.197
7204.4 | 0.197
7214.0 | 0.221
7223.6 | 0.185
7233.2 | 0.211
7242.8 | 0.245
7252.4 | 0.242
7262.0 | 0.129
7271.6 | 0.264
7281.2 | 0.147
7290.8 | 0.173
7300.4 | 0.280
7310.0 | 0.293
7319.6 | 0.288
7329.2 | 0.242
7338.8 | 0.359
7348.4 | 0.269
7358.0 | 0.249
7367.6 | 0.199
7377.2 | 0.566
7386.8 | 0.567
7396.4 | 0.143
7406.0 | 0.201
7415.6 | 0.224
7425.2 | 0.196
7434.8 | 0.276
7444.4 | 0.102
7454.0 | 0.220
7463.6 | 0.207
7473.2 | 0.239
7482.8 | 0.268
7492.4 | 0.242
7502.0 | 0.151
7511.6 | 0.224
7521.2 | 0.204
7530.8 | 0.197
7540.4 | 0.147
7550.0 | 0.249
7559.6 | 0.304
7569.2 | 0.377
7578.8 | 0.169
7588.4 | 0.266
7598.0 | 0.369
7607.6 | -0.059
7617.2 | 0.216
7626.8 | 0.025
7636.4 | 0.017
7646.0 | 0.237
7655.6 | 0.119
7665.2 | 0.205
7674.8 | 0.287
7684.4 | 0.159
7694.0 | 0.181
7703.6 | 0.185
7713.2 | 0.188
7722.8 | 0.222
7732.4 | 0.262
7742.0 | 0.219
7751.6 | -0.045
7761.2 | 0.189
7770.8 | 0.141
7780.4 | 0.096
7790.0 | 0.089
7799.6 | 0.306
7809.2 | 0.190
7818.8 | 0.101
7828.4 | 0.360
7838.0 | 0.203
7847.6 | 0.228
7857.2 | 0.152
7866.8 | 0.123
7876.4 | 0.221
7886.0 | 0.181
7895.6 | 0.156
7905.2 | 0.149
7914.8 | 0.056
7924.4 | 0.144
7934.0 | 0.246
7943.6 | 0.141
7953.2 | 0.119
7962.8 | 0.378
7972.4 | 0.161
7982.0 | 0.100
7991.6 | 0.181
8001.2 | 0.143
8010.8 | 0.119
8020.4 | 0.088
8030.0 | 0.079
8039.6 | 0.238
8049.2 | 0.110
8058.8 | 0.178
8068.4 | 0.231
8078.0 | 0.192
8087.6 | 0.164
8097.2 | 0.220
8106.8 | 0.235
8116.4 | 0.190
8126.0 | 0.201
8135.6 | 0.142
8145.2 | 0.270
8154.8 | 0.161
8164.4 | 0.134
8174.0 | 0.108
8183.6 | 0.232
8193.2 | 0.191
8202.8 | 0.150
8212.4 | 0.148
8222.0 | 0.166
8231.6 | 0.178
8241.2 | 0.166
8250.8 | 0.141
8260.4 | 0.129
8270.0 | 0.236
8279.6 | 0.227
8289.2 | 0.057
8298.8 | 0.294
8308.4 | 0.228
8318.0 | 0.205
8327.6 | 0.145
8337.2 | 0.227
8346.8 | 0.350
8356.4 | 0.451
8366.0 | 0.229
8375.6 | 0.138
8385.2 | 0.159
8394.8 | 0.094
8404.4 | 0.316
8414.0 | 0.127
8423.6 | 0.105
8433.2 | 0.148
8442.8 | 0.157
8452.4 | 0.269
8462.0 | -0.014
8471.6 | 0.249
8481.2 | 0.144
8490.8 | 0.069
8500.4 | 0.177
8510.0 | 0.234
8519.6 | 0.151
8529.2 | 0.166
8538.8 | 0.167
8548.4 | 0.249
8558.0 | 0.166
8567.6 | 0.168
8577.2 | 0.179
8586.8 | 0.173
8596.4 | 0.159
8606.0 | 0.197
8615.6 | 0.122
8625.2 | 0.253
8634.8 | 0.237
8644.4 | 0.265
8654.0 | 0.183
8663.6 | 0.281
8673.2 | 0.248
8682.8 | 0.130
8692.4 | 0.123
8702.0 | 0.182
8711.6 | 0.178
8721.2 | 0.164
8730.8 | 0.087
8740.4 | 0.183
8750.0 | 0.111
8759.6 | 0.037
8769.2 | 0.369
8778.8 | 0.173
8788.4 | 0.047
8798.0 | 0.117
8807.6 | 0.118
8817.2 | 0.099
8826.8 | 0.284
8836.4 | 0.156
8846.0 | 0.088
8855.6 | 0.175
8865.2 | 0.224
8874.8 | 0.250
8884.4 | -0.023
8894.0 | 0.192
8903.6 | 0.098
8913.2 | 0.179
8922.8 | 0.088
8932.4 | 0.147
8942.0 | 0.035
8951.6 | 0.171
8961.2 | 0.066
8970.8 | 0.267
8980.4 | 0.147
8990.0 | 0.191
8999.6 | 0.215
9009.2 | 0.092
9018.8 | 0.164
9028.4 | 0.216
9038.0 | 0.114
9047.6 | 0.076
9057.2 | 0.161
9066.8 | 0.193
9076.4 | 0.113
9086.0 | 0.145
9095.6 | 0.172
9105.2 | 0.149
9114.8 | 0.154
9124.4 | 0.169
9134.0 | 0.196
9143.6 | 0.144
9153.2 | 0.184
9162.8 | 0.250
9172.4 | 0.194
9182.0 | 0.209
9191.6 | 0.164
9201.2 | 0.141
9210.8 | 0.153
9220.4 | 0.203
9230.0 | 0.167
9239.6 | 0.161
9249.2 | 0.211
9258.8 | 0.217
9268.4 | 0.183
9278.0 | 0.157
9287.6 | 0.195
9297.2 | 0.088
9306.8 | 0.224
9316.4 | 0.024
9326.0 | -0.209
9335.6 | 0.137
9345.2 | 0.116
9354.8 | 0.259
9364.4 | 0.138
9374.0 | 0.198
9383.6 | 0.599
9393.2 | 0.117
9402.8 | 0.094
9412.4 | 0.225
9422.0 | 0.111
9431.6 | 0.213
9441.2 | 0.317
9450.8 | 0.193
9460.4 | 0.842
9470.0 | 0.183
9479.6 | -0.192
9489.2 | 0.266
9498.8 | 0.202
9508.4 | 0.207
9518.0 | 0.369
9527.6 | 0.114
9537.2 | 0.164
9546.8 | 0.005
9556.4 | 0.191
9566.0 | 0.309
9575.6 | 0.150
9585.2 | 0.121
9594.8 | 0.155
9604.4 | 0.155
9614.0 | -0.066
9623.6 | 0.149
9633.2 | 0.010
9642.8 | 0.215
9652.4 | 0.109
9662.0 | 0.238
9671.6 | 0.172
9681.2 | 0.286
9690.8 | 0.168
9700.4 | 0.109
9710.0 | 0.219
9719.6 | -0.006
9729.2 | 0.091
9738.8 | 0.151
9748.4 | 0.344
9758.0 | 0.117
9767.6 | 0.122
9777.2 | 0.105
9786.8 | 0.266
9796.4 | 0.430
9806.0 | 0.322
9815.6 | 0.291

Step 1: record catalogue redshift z 0.125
